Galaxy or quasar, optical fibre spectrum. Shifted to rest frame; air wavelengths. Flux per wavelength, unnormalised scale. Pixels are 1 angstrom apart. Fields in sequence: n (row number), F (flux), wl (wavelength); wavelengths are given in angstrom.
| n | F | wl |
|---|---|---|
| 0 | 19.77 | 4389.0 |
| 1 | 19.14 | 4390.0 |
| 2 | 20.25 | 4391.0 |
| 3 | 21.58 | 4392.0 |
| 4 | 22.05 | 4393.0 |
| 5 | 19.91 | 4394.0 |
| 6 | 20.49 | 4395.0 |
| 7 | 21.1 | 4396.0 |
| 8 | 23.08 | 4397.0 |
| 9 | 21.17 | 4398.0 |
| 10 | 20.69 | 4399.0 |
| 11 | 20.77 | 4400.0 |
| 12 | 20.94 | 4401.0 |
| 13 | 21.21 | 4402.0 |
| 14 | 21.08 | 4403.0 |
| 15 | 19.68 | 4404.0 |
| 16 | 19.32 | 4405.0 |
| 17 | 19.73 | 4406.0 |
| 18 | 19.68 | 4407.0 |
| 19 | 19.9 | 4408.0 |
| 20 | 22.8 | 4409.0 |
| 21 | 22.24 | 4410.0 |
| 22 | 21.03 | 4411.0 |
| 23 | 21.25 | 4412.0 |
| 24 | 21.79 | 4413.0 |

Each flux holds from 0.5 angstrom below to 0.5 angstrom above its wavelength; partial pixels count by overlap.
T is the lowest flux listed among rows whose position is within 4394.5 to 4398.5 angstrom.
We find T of 20.49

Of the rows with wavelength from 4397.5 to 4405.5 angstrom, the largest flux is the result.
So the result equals 21.21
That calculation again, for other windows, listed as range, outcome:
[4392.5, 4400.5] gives 23.08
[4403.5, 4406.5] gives 19.73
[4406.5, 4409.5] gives 22.8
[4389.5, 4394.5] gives 22.05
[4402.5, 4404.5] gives 21.08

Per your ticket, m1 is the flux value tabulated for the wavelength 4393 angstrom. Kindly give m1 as 22.05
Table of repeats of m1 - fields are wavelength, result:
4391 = 20.25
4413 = 21.79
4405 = 19.32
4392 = 21.58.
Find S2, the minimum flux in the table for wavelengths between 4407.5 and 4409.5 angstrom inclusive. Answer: 19.9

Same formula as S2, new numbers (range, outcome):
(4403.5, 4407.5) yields 19.32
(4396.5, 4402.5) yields 20.69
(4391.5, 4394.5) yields 19.91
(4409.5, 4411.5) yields 21.03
